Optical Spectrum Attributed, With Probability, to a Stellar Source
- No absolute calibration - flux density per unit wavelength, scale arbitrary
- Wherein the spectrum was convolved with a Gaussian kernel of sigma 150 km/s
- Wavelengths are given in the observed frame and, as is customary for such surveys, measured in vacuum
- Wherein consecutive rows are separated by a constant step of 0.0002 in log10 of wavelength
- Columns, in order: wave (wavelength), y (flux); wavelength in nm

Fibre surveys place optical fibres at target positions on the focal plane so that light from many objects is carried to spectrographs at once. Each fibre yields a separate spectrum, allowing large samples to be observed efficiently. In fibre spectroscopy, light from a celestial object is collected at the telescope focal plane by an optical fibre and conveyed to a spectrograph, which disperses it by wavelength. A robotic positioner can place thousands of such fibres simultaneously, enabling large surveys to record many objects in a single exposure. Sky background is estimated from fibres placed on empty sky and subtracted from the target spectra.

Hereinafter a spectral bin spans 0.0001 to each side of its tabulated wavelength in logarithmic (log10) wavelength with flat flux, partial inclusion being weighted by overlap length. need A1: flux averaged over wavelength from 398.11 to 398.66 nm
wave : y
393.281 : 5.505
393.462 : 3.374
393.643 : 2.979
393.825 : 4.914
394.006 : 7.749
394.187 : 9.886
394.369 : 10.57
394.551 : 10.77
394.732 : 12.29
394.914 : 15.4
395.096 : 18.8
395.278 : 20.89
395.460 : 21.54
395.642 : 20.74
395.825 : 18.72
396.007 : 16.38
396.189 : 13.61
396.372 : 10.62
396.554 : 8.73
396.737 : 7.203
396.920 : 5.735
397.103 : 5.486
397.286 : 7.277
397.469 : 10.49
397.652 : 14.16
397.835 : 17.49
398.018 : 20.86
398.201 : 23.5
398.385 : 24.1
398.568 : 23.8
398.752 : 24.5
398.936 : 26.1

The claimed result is 23.8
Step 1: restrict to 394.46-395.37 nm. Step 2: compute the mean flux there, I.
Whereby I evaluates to 15.6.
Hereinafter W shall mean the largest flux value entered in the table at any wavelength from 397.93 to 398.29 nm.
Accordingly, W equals 23.5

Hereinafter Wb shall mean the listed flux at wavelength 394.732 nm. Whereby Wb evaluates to 12.29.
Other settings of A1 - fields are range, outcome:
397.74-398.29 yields 20.6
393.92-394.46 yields 9.41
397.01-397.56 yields 7.74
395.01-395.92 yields 20.1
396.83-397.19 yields 5.61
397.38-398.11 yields 15.8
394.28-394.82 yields 11.2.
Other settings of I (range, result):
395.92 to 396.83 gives 11.3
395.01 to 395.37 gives 19.9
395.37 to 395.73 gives 21.2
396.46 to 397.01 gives 7.25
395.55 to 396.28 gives 17.4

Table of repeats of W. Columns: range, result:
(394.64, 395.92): 21.54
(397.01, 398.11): 20.86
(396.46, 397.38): 8.73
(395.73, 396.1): 18.72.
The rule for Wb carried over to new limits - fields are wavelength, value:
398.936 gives 26.1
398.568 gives 23.8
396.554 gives 8.73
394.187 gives 9.886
